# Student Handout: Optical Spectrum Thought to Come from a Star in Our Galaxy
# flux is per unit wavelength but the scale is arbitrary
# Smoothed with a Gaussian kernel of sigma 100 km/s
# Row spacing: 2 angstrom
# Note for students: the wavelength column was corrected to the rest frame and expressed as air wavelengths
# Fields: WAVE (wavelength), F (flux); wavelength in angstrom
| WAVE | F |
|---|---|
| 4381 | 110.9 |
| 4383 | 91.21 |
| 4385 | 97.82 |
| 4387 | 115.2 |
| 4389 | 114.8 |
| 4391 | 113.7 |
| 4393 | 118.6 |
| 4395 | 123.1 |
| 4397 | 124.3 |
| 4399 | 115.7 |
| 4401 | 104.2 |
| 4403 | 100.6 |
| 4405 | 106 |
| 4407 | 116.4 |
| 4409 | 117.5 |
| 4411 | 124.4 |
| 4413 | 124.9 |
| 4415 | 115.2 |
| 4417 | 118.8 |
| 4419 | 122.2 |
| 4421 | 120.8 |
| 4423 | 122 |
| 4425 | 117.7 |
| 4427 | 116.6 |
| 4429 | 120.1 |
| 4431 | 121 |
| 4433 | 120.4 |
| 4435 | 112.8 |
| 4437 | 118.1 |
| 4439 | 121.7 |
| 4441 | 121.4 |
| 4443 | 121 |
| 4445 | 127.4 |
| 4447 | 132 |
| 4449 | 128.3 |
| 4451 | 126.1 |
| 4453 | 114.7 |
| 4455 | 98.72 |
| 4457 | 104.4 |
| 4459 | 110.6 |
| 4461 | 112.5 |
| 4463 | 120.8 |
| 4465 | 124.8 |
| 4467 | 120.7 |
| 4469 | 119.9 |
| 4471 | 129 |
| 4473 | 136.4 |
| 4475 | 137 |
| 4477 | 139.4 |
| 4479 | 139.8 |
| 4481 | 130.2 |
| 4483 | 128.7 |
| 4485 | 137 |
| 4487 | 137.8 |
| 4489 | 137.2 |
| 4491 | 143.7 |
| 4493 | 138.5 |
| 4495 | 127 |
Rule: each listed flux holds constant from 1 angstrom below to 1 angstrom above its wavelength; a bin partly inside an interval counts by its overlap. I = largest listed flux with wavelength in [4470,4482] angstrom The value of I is 139.8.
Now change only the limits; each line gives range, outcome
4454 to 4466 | 124.8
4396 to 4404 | 124.3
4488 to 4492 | 143.7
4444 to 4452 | 132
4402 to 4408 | 116.4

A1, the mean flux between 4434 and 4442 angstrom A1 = 119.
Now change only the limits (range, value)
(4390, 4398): 120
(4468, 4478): 132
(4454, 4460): 105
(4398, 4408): 109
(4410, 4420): 121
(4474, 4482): 137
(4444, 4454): 126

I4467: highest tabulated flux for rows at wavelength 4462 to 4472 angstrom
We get 129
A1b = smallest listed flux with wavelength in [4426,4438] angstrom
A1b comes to 112.8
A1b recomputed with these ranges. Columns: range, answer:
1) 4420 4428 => 116.6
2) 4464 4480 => 119.9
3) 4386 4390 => 114.8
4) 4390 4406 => 100.6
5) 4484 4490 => 137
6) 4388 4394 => 113.7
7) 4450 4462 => 98.72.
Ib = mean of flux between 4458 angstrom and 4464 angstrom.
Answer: 115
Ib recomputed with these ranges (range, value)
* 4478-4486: 134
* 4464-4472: 124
